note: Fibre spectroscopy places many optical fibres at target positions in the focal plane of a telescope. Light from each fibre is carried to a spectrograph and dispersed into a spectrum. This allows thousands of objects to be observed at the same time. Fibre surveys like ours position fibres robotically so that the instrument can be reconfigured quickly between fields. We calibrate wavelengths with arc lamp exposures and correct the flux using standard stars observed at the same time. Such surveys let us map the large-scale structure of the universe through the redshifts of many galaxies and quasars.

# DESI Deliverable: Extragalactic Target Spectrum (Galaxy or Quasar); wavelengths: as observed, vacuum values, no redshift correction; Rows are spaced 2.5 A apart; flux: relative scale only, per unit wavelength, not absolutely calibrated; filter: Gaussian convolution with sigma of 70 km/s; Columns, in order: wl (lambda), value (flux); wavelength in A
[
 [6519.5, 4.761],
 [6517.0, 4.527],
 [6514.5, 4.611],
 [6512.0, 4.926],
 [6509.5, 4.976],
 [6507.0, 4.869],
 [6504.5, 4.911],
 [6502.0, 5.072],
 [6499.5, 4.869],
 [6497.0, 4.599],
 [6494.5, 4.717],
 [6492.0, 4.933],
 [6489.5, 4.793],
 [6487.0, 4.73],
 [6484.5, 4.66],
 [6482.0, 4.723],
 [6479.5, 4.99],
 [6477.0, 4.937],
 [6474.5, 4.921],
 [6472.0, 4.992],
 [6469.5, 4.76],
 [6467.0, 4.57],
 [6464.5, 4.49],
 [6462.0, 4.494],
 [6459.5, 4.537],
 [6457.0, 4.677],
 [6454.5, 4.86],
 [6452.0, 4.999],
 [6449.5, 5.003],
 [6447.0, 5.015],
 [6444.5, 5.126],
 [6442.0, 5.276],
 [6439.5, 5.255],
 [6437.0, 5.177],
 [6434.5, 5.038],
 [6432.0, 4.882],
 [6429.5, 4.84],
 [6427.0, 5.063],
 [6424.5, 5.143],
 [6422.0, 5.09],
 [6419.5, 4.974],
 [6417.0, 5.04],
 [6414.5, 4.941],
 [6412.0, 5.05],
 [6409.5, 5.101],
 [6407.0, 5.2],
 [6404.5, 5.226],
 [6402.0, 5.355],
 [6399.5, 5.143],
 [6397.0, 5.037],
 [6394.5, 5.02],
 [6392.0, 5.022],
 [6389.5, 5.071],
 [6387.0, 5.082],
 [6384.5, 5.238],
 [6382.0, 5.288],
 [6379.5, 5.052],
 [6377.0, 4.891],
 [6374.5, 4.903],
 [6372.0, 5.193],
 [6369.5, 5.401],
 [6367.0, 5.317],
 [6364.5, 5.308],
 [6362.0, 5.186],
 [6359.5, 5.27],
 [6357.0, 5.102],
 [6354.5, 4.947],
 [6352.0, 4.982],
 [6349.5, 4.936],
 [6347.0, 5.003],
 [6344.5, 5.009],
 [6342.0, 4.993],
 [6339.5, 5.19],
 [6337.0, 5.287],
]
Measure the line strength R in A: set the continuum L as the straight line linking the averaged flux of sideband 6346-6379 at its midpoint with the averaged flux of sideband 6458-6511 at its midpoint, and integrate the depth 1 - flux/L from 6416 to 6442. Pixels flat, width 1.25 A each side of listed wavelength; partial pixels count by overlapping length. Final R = -0.7 A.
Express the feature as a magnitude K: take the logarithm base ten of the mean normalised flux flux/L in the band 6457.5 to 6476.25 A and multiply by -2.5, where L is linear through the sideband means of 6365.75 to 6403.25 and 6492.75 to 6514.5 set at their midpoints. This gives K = 0.06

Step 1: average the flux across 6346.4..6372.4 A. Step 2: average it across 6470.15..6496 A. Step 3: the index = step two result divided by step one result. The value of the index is 0.9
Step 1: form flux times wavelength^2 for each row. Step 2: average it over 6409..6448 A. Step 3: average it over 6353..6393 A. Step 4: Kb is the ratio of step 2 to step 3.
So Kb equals 1.00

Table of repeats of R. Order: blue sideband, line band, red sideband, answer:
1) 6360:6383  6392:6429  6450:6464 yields -0.9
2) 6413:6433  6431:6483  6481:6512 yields 0.3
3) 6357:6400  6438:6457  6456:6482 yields -0.9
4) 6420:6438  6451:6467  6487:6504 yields 0.9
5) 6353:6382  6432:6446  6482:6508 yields -0.5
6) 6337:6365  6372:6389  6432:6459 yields -0.1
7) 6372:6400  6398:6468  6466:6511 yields -0.3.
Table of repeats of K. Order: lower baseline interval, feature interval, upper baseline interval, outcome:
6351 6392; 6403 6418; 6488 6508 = -0.01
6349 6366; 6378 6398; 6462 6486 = -0.02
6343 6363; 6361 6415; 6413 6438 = -0.02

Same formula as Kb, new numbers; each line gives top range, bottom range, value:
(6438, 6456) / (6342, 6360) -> 1.04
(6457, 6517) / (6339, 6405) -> 0.97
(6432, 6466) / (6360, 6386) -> 0.97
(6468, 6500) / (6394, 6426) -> 0.97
